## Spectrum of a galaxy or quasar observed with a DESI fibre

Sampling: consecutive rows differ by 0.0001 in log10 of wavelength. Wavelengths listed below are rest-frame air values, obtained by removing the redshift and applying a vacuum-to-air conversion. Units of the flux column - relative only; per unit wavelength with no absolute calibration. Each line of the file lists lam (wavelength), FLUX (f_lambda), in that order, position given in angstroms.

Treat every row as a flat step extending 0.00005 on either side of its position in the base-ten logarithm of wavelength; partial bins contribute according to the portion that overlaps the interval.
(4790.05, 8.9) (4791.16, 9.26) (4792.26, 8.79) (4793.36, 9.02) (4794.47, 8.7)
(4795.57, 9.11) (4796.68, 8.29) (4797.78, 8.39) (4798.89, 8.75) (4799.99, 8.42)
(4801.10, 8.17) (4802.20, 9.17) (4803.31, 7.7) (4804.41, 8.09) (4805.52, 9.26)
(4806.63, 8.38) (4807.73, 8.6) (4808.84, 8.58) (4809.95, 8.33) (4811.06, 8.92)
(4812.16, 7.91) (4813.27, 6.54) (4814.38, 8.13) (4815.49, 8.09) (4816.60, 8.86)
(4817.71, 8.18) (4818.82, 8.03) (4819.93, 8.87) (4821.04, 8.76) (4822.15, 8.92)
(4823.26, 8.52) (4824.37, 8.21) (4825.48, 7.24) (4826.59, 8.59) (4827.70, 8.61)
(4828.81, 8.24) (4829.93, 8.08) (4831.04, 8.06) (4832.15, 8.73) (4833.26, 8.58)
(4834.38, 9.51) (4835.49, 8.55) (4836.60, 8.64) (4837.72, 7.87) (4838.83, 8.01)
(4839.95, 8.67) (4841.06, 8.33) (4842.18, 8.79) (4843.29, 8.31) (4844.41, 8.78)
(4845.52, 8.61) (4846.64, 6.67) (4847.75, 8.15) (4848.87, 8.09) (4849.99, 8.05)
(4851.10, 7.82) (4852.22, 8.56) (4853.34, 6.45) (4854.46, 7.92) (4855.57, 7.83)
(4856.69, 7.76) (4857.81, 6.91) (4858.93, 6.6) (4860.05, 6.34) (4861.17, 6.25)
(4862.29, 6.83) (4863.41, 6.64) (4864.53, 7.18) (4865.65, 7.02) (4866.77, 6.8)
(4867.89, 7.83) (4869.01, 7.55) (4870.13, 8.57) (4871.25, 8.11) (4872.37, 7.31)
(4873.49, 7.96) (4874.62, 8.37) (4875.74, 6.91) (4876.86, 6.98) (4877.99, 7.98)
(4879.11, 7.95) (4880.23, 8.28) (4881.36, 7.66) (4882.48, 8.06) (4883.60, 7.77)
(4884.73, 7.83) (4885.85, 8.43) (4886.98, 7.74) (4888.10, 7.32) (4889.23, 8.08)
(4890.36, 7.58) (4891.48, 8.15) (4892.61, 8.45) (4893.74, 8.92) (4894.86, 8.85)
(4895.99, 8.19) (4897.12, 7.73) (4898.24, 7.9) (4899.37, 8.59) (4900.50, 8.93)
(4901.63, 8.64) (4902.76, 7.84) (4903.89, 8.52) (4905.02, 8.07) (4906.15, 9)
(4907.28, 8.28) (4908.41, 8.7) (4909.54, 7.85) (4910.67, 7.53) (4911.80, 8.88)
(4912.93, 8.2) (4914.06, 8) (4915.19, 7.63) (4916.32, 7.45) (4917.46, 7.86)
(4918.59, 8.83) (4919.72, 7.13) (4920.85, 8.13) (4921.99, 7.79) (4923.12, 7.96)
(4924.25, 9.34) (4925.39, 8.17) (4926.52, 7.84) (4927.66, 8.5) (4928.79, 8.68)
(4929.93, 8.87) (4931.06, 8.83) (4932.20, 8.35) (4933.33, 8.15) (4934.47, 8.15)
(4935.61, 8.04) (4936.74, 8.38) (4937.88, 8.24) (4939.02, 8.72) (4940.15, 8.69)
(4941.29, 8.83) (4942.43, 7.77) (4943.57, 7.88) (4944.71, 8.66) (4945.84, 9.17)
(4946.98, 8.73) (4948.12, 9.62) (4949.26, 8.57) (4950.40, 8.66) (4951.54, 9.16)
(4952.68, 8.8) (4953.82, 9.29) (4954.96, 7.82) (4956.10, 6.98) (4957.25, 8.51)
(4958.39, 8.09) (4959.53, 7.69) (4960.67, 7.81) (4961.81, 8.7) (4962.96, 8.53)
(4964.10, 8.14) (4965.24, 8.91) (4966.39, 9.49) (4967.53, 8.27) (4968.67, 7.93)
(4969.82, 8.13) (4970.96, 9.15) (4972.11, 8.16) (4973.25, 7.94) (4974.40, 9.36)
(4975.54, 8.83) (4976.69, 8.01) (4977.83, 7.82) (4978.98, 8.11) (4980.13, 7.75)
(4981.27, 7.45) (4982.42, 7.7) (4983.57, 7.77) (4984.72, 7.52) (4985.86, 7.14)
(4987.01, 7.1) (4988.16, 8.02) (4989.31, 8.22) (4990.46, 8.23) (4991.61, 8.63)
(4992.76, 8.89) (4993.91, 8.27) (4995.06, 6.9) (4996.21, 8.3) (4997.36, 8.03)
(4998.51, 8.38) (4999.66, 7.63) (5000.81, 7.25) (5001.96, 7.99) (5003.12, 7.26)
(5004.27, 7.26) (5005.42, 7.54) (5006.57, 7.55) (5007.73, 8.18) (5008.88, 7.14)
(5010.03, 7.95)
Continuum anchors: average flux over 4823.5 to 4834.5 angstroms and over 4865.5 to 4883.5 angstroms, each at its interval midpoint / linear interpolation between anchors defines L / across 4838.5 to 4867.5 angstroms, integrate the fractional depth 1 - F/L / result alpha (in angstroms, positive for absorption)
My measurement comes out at 1.59 angstroms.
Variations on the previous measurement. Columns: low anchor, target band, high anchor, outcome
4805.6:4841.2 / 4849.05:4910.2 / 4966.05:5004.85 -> 3.2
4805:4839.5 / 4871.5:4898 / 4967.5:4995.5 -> 1.0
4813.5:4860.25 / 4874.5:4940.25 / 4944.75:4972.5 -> 1.6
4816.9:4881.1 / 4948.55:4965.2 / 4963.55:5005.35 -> -0.7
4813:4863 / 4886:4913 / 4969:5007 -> -0.8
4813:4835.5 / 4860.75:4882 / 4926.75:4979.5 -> 2.3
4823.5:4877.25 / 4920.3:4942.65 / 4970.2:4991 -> -1.2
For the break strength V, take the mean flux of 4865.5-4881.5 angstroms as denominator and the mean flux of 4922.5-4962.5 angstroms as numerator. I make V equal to 1.10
